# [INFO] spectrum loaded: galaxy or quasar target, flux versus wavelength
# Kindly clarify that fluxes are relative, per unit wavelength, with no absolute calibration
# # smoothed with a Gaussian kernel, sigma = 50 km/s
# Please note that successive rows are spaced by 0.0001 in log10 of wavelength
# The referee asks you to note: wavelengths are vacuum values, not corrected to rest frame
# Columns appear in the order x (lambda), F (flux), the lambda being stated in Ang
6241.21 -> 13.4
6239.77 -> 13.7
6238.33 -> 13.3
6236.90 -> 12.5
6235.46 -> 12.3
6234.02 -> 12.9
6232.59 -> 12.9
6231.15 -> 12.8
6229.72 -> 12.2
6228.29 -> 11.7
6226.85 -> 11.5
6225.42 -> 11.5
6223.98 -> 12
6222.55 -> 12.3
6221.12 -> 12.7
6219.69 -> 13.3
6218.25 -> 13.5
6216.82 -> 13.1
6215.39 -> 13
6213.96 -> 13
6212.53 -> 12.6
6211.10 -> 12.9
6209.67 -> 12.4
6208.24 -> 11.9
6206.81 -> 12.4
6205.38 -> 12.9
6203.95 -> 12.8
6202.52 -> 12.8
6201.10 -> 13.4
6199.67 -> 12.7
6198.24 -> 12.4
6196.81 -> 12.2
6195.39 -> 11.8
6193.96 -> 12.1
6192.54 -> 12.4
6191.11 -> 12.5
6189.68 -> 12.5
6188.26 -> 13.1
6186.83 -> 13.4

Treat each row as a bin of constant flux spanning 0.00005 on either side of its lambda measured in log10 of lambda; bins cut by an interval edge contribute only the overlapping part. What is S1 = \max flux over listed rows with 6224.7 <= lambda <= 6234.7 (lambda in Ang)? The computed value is 12.9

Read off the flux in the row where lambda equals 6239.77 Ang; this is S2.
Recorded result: 13.7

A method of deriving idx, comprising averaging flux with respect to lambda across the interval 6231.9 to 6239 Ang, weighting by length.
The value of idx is 12.8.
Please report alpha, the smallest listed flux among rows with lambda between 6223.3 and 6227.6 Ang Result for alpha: 11.5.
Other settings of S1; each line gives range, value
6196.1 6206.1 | 13.4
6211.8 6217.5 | 13.1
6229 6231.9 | 12.8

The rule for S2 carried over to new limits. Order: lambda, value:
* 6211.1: 12.9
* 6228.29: 11.7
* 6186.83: 13.4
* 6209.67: 12.4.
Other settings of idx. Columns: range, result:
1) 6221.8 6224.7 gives 12.2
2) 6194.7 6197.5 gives 12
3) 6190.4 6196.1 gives 12.2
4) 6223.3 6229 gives 11.7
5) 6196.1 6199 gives 12.3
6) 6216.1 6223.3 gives 13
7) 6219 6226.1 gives 12.4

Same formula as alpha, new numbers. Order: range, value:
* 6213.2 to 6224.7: 12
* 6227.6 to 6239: 11.7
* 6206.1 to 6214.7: 11.9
